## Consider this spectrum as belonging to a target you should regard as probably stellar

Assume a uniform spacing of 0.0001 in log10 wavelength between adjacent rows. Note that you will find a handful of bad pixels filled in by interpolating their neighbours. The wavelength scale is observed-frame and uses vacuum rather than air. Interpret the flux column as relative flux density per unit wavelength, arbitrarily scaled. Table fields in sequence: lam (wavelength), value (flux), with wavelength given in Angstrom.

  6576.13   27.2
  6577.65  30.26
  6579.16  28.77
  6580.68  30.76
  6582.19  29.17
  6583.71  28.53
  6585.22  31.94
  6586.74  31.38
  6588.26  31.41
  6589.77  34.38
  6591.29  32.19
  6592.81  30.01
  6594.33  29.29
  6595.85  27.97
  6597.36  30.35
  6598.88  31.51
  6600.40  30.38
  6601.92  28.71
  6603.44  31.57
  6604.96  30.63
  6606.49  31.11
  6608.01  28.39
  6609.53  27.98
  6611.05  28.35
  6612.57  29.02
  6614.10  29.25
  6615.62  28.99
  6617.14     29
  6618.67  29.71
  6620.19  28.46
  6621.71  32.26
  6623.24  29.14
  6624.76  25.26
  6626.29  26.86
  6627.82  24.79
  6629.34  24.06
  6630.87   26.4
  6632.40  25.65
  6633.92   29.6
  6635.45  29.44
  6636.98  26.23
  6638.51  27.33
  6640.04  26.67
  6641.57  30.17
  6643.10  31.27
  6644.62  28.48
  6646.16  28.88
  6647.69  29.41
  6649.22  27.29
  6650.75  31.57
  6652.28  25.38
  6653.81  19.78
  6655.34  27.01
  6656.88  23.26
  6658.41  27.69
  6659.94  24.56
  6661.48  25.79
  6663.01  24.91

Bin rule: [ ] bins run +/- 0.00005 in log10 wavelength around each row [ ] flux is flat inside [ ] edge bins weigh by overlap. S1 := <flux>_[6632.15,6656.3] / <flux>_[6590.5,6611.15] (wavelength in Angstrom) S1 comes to 0.9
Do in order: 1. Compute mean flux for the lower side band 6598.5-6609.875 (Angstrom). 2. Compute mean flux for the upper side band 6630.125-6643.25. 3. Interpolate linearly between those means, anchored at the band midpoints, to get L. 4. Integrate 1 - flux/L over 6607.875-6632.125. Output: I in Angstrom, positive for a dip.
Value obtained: 0.9 Angstrom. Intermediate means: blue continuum 30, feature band 27.9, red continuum 27.9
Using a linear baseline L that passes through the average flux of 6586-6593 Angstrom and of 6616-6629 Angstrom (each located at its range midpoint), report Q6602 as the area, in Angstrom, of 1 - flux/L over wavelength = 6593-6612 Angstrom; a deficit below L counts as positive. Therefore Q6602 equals 0.5 Angstrom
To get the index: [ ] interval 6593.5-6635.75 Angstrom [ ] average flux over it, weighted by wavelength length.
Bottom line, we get 28.7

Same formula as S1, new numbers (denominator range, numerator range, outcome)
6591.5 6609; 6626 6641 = 0.89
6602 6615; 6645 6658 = 0.90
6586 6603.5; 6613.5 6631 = 0.91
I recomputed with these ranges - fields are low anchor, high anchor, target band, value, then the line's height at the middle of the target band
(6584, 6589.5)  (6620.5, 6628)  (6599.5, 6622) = -0.2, 29.2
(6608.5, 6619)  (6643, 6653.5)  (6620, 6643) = 0.8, 28.6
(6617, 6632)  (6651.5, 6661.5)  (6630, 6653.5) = -1.9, 26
